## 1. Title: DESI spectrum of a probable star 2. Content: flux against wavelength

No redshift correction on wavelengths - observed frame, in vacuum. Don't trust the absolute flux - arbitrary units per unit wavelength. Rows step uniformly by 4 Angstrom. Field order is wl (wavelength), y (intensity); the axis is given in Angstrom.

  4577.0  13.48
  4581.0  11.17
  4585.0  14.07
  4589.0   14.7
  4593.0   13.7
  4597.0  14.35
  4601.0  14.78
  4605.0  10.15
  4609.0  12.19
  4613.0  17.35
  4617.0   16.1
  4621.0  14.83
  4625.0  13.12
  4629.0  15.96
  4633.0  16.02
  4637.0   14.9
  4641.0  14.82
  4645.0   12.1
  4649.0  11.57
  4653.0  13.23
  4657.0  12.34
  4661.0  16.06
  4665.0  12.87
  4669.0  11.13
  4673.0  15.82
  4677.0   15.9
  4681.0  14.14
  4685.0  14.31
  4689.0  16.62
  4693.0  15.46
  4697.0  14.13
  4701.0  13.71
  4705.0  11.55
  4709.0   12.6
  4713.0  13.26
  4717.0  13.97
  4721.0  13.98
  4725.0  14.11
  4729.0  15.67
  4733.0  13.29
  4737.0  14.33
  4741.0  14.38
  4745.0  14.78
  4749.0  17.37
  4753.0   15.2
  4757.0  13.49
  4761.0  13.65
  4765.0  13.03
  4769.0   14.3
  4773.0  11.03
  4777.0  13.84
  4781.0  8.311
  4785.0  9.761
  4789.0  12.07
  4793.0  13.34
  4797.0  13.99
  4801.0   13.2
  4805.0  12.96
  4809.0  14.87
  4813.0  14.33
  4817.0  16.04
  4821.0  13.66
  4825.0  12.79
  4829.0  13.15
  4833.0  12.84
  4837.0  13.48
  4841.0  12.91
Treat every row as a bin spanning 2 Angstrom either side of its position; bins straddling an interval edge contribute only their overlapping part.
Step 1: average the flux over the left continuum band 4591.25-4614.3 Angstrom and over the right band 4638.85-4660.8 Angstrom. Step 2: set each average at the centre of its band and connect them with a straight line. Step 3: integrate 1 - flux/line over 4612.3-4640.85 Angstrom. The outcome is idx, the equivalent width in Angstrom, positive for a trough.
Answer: -4.2 Angstrom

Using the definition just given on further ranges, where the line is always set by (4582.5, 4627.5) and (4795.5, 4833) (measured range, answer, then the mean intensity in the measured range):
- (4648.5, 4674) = 1.35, 13.3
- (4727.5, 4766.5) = -1.69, 14.5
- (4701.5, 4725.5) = 1.28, 13.2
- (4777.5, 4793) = 3.39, 10.8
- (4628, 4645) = -1.13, 15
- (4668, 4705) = -1.34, 14.5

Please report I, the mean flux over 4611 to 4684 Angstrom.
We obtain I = 14.3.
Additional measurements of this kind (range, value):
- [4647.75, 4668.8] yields 13.1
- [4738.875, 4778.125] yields 14.1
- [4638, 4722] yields 13.8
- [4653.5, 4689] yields 14.2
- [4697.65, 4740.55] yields 13.7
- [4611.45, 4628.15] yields 15.3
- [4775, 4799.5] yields 11.9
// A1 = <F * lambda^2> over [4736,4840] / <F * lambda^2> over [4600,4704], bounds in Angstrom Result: 1.00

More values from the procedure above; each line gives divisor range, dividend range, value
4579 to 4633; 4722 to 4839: 1.03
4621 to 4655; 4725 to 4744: 1.07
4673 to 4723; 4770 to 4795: 0.84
